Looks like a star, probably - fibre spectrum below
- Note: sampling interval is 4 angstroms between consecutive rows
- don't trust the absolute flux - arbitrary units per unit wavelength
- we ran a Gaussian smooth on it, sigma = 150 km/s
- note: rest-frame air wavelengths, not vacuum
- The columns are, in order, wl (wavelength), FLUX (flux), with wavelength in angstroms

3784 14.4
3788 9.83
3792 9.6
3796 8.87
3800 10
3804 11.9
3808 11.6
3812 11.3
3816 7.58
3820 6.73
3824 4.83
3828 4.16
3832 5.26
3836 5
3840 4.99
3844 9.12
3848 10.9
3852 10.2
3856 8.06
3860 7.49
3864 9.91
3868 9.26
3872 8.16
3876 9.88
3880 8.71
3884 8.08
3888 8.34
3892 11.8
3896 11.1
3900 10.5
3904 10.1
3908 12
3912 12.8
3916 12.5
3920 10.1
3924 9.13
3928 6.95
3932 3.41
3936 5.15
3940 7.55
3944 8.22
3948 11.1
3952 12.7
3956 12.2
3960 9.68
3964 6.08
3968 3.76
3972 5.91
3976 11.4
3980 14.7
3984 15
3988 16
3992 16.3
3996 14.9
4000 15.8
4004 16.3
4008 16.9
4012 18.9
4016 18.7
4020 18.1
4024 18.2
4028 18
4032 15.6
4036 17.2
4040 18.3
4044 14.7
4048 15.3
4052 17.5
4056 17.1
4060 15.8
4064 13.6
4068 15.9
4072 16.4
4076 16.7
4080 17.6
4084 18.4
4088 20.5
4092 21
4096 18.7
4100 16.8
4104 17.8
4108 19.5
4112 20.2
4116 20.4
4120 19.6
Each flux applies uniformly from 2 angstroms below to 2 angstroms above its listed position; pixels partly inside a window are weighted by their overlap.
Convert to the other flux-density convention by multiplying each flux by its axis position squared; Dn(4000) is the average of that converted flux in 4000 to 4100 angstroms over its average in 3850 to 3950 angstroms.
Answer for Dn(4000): 2.02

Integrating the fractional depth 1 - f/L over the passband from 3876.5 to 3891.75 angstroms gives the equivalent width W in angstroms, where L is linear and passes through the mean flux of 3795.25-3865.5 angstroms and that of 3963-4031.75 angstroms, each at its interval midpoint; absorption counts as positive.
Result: 2.0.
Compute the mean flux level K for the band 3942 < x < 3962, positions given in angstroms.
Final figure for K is 10.8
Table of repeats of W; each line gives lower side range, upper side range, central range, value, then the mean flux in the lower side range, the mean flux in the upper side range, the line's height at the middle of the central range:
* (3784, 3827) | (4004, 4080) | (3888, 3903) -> 1.8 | 9.35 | 16.8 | 12.2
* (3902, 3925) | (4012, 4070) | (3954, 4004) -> 7.8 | 11.2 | 16.8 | 14.1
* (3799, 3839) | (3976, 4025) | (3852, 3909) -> 6.2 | 7.71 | 16.4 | 10.7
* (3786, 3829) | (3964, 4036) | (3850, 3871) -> 3.1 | 8.87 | 14.8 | 10.5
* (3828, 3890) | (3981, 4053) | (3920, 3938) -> 7.9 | 8.09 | 16.7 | 11.9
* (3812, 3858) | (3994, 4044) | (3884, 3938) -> 7.9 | 7.17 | 17.1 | 11.3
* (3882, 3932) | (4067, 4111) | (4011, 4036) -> -4.2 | 10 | 18.2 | 15.3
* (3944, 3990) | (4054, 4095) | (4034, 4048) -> -1.2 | 10.7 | 17.3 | 15.3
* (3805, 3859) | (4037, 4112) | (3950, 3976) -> 8.6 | 7.75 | 17.4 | 13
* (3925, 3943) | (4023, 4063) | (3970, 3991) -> -4.0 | 6.09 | 16.7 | 10.6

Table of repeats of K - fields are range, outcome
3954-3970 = 7.93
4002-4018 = 17.7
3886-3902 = 10.4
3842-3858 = 9.57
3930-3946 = 6.08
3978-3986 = 14.8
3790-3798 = 9.23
